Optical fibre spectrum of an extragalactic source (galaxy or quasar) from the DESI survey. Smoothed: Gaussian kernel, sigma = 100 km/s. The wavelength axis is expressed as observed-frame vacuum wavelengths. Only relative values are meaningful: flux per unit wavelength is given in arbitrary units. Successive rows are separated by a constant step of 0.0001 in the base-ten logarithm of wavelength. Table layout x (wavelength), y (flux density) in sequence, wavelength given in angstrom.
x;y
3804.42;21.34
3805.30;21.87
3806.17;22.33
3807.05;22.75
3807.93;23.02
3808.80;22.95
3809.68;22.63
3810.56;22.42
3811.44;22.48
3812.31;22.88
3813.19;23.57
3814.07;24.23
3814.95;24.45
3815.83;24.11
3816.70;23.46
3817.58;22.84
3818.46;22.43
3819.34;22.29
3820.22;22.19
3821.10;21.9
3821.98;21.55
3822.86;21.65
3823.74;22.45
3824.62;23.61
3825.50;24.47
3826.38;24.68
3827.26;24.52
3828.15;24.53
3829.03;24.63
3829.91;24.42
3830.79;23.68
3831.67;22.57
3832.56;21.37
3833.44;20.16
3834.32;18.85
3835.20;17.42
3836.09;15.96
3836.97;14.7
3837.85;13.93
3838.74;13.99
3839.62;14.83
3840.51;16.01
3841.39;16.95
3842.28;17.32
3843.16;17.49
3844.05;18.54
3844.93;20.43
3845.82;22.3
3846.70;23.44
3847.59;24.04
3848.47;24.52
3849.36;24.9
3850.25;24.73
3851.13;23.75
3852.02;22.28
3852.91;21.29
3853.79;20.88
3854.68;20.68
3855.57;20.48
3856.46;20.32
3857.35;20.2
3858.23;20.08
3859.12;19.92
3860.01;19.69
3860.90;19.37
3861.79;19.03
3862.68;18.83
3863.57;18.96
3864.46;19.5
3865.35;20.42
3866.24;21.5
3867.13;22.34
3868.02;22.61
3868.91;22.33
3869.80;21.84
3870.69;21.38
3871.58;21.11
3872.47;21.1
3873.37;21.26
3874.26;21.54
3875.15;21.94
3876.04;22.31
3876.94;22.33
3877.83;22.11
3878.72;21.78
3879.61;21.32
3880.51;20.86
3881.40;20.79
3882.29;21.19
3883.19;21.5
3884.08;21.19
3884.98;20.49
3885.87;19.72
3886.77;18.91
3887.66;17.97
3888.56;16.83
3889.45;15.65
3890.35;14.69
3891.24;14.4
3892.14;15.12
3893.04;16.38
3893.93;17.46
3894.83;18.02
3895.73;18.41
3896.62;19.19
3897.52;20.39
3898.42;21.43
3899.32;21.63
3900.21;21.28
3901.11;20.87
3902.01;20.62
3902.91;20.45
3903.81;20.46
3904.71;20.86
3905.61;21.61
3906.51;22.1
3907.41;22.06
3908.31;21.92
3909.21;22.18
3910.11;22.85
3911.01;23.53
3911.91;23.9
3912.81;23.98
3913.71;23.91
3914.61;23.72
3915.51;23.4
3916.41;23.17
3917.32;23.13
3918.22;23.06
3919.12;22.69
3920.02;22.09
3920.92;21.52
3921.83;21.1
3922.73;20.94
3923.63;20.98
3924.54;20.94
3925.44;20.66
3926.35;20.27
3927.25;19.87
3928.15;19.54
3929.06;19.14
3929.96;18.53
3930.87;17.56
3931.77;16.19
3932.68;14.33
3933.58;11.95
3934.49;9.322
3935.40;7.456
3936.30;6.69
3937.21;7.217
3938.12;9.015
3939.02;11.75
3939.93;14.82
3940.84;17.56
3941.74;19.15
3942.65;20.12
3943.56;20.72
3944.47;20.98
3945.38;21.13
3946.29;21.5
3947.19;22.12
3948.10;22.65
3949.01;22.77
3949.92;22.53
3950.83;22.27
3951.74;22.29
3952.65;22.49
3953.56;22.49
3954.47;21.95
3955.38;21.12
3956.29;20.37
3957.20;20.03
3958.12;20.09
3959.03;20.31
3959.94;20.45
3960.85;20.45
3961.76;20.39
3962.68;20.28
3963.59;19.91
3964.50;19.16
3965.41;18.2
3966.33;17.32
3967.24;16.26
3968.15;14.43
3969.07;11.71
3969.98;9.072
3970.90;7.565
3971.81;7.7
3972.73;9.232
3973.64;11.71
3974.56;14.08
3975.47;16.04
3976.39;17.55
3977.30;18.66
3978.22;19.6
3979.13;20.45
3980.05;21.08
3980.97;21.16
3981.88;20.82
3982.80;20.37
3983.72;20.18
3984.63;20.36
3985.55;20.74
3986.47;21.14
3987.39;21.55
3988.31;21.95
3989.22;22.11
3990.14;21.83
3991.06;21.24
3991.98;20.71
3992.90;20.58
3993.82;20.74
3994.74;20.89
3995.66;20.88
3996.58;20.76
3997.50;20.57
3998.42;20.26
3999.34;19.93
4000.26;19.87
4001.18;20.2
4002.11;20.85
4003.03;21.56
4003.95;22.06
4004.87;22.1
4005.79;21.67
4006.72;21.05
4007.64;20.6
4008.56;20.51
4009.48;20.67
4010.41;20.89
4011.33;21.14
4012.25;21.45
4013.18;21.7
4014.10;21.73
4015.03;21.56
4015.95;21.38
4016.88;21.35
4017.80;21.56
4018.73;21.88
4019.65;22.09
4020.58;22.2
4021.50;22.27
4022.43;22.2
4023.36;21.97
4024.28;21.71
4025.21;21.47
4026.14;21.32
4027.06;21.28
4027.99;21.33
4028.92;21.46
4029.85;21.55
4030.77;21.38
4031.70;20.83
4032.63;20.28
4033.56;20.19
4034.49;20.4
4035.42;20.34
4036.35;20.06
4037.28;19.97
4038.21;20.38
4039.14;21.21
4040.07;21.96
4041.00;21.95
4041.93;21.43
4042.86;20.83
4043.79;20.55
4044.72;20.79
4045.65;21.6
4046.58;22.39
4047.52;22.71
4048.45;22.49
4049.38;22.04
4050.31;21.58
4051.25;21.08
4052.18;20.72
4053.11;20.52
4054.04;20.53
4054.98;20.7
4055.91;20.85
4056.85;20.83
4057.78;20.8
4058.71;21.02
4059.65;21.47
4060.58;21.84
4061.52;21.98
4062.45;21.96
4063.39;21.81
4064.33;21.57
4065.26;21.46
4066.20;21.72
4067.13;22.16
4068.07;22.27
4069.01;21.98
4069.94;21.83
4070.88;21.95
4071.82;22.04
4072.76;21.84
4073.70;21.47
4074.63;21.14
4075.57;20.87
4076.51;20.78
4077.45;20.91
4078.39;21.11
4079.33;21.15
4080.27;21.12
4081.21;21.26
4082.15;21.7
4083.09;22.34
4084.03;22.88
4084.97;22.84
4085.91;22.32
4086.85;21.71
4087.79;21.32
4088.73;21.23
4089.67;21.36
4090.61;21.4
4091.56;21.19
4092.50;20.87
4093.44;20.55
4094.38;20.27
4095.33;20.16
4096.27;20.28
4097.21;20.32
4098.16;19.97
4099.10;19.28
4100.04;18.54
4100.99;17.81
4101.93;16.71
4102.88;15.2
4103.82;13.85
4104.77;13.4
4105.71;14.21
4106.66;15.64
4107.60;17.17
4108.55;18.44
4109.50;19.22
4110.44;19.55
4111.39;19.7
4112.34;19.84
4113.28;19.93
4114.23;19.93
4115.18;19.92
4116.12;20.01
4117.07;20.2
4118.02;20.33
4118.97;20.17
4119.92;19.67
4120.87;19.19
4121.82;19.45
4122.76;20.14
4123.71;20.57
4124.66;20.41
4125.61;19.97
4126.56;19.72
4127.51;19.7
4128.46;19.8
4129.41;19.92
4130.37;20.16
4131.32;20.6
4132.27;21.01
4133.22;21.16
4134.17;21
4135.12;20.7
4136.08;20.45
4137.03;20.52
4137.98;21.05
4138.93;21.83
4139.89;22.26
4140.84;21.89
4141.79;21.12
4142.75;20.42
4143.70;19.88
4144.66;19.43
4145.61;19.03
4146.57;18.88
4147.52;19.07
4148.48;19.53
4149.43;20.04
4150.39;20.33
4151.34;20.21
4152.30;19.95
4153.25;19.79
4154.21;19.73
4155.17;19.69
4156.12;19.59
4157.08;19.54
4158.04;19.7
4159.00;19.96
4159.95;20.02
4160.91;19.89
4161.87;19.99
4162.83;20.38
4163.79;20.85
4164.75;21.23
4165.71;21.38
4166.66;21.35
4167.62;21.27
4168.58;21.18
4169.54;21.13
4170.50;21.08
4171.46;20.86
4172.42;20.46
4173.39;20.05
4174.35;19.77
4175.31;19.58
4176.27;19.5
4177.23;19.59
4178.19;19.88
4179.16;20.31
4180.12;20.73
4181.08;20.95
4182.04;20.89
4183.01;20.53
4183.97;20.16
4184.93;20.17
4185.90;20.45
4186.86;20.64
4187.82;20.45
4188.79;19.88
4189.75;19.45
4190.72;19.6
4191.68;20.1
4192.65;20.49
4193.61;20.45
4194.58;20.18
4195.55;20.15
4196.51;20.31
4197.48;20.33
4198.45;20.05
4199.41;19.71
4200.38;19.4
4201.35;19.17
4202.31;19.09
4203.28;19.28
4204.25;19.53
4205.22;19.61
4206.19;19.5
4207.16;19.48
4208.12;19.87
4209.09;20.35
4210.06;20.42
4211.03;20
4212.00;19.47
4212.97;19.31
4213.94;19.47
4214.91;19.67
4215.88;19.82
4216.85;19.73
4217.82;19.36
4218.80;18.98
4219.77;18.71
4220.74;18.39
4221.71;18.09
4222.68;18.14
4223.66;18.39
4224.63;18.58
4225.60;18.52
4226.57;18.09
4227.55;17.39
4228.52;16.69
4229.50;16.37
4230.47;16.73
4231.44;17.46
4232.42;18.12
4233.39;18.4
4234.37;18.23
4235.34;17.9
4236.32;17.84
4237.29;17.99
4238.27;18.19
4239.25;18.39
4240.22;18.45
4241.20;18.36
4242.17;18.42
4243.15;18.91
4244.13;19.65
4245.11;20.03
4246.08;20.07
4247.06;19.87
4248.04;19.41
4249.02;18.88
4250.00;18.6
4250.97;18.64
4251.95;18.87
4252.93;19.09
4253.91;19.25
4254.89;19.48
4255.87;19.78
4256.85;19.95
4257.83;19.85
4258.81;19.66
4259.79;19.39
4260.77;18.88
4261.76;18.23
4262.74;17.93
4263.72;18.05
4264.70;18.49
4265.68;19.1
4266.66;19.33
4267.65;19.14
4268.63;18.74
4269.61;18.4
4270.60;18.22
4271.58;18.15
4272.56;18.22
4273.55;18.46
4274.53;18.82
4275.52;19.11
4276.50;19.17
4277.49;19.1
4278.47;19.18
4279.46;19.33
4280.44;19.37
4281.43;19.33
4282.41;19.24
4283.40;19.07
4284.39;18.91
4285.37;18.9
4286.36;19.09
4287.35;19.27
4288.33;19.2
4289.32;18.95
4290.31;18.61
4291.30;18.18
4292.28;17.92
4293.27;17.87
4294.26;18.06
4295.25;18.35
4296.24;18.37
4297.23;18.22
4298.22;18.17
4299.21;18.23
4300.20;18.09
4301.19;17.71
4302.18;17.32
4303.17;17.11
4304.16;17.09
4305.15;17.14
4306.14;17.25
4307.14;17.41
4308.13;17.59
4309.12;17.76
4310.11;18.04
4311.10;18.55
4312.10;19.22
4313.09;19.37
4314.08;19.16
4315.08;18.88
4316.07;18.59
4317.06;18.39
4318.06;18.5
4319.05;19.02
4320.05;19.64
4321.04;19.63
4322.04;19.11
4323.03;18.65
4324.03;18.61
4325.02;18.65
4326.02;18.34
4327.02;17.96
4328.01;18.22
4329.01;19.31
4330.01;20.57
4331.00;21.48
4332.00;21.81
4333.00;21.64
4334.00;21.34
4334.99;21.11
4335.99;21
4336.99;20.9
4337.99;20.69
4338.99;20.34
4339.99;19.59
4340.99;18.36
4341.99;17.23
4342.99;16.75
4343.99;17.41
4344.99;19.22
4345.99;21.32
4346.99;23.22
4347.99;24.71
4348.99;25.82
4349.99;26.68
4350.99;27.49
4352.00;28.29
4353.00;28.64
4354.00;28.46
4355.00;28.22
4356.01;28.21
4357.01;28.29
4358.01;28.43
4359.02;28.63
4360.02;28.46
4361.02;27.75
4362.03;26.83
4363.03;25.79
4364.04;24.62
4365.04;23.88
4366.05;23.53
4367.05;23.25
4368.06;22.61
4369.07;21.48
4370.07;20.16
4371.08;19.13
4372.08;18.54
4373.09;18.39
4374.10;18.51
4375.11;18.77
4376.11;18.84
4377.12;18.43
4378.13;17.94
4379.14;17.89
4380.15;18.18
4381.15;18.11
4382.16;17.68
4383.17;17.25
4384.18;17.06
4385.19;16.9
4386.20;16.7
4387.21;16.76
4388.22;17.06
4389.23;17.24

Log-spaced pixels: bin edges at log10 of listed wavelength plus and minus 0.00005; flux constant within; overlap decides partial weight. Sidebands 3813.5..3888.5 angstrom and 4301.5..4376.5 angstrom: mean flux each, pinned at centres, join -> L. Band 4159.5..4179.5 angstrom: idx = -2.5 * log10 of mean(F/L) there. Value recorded 0.04 mag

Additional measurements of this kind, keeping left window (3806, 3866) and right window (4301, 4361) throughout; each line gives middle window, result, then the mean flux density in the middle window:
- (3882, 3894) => 0.181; 17.9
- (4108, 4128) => 0.069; 19.8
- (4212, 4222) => 0.102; 19.2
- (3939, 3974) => 0.151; 18.4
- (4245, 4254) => 0.097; 19.3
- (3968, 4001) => 0.156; 18.3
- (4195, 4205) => 0.073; 19.7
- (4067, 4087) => -0.029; 21.7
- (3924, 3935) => 0.218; 17.3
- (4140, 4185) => 0.044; 20.3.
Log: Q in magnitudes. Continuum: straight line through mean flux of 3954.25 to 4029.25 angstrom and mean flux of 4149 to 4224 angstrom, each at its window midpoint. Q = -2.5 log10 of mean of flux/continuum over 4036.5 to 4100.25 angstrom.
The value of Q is -0.08 mag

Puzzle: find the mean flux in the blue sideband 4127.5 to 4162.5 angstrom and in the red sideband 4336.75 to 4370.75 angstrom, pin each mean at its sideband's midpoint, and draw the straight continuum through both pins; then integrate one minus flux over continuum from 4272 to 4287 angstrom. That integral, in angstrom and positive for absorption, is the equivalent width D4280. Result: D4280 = 2.4 angstrom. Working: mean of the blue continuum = 20.2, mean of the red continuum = 24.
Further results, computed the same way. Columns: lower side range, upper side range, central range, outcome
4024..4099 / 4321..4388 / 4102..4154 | 4.4 angstrom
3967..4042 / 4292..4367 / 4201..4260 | 5.0 angstrom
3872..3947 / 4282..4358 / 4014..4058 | -3.7 angstrom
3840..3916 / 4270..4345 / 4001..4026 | -1.7 angstrom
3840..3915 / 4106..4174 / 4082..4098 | -0.9 angstrom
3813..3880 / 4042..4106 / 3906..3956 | 3.3 angstrom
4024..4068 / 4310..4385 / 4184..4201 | 0.9 angstrom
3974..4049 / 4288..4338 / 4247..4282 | 0.3 angstrom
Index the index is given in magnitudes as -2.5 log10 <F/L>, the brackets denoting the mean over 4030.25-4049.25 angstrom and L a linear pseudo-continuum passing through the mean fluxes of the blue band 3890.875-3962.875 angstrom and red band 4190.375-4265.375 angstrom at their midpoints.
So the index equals -0.09 mag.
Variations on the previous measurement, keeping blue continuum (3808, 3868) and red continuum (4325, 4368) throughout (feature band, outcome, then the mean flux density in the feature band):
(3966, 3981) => 0.422 mag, 14.7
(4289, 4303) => 0.256 mag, 18.1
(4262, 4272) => 0.225 mag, 18.6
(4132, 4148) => 0.090 mag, 20.6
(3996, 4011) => 0.050 mag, 20.9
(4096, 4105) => 0.253 mag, 17.6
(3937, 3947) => 0.253 mag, 17.1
